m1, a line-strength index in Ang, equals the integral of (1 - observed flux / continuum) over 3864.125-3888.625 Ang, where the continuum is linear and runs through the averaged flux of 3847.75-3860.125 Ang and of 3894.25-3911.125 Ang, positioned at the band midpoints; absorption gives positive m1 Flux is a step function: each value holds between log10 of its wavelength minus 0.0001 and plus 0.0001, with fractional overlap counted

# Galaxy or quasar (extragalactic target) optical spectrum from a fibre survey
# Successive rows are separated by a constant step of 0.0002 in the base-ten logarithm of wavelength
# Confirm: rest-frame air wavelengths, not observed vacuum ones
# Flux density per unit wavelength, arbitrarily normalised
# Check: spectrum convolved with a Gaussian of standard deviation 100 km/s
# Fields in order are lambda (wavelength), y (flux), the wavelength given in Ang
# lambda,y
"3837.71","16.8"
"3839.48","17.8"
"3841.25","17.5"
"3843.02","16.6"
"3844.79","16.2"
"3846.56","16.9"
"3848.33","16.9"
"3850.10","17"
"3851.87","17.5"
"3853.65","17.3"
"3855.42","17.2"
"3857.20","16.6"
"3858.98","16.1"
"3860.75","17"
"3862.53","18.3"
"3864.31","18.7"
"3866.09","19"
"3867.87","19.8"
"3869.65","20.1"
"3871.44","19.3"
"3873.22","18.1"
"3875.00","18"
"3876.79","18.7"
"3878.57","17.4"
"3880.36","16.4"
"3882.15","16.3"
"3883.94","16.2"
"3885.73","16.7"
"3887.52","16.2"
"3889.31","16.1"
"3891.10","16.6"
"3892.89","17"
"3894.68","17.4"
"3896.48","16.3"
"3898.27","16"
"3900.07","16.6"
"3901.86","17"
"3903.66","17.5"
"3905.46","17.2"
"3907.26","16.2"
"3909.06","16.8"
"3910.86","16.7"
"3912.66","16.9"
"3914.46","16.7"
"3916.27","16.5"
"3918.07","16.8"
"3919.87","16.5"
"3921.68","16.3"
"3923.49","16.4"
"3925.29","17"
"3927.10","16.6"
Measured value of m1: -1.48 Ang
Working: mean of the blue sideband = 17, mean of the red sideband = 16.8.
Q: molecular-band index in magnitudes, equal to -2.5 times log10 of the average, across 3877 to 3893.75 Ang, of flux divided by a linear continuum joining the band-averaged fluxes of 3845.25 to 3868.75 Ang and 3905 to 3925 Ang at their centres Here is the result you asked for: 0.03 mag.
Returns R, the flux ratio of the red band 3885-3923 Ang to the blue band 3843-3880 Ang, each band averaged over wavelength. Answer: 0.9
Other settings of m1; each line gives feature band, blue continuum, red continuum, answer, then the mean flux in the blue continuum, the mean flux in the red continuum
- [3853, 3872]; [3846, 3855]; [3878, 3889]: -1.38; 17.1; 16.5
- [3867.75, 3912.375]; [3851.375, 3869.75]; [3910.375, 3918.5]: 0.20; 17.9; 16.7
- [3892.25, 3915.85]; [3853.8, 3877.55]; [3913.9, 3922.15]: 0.29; 18.2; 16.6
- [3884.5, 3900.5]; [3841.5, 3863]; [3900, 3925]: 0.26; 17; 16.7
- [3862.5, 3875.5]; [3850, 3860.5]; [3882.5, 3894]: -1.72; 17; 16.5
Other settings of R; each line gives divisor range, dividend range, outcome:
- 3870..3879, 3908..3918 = 0.91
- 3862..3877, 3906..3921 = 0.88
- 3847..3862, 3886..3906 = 0.98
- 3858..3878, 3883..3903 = 0.90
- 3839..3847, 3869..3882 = 1.07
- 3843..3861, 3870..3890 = 1.03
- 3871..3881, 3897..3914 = 0.93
